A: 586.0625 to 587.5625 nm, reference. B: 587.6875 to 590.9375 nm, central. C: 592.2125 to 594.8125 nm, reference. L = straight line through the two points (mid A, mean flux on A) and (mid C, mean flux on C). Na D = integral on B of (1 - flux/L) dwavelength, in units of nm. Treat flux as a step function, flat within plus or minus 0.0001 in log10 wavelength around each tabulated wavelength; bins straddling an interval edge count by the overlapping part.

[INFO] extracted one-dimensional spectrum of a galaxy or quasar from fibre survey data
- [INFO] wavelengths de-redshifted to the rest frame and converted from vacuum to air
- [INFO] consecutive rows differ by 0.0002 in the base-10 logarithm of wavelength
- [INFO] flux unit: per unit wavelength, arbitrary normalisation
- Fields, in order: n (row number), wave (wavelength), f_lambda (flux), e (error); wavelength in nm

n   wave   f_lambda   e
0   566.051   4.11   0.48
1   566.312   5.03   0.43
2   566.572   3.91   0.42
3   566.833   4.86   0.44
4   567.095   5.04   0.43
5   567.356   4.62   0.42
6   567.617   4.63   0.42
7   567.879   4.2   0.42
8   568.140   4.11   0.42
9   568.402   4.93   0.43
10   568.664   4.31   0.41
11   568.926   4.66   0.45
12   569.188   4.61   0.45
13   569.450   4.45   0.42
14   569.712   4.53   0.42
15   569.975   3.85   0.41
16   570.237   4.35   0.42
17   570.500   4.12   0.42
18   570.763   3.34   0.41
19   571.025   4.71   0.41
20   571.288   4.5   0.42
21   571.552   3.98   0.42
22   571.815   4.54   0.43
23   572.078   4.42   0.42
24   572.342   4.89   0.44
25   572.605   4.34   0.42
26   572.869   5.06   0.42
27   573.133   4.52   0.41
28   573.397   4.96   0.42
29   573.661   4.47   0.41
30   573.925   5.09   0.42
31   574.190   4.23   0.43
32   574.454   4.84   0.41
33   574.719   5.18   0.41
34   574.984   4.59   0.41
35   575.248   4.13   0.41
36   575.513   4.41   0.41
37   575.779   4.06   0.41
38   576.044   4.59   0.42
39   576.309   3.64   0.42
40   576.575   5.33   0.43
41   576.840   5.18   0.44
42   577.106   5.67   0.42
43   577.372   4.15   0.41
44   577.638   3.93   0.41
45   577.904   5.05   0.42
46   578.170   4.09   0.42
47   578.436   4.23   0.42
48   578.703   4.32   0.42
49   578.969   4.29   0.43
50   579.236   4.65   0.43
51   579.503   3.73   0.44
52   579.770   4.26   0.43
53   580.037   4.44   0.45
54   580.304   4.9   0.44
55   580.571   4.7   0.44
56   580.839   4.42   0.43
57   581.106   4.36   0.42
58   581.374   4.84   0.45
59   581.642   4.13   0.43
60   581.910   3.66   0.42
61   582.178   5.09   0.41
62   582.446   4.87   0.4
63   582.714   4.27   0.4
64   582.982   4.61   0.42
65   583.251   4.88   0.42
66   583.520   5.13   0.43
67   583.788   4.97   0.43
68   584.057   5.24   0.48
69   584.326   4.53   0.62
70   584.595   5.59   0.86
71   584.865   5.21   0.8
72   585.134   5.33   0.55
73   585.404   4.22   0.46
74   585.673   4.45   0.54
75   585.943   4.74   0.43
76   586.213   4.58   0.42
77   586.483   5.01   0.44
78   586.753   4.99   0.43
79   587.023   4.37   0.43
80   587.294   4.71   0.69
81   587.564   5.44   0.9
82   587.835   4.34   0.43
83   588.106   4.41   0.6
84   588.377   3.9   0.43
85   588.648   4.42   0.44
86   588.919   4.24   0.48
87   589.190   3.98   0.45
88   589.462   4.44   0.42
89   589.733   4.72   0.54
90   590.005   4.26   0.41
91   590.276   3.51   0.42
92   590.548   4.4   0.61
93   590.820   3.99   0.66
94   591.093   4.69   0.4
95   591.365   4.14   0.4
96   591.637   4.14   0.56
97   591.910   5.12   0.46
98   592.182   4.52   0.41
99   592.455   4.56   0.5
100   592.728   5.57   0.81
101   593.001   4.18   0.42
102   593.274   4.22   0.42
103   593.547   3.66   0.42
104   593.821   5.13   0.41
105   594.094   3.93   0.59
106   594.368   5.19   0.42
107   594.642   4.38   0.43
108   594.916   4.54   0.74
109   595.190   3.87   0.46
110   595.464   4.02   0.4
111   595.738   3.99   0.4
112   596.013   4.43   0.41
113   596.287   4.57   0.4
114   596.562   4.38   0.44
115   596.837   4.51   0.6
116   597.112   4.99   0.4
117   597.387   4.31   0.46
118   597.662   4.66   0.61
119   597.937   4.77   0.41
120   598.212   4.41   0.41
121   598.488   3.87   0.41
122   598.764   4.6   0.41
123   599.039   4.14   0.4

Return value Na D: 0.329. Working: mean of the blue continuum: 4.8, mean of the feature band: 4.22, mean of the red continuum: 4.53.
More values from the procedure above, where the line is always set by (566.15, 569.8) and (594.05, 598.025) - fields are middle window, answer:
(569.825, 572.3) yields 0.17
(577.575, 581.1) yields 0.09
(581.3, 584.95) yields -0.23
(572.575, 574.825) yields -0.11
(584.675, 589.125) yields -0.17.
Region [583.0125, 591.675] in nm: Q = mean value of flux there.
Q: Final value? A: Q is 4.6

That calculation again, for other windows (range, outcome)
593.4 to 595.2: 4.42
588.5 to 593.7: 4.36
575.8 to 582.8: 4.49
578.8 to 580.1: 4.27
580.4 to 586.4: 4.72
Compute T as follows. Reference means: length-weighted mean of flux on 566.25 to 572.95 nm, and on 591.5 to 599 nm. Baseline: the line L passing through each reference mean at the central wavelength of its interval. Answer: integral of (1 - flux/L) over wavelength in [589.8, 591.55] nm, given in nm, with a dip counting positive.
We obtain 0.11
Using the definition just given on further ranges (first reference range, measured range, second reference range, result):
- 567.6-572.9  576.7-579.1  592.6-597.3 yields -0.08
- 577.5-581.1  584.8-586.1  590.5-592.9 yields -0.08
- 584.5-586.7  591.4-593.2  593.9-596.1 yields -0.06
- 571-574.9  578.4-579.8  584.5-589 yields 0.13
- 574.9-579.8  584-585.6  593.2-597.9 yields -0.20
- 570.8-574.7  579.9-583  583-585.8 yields 0.21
